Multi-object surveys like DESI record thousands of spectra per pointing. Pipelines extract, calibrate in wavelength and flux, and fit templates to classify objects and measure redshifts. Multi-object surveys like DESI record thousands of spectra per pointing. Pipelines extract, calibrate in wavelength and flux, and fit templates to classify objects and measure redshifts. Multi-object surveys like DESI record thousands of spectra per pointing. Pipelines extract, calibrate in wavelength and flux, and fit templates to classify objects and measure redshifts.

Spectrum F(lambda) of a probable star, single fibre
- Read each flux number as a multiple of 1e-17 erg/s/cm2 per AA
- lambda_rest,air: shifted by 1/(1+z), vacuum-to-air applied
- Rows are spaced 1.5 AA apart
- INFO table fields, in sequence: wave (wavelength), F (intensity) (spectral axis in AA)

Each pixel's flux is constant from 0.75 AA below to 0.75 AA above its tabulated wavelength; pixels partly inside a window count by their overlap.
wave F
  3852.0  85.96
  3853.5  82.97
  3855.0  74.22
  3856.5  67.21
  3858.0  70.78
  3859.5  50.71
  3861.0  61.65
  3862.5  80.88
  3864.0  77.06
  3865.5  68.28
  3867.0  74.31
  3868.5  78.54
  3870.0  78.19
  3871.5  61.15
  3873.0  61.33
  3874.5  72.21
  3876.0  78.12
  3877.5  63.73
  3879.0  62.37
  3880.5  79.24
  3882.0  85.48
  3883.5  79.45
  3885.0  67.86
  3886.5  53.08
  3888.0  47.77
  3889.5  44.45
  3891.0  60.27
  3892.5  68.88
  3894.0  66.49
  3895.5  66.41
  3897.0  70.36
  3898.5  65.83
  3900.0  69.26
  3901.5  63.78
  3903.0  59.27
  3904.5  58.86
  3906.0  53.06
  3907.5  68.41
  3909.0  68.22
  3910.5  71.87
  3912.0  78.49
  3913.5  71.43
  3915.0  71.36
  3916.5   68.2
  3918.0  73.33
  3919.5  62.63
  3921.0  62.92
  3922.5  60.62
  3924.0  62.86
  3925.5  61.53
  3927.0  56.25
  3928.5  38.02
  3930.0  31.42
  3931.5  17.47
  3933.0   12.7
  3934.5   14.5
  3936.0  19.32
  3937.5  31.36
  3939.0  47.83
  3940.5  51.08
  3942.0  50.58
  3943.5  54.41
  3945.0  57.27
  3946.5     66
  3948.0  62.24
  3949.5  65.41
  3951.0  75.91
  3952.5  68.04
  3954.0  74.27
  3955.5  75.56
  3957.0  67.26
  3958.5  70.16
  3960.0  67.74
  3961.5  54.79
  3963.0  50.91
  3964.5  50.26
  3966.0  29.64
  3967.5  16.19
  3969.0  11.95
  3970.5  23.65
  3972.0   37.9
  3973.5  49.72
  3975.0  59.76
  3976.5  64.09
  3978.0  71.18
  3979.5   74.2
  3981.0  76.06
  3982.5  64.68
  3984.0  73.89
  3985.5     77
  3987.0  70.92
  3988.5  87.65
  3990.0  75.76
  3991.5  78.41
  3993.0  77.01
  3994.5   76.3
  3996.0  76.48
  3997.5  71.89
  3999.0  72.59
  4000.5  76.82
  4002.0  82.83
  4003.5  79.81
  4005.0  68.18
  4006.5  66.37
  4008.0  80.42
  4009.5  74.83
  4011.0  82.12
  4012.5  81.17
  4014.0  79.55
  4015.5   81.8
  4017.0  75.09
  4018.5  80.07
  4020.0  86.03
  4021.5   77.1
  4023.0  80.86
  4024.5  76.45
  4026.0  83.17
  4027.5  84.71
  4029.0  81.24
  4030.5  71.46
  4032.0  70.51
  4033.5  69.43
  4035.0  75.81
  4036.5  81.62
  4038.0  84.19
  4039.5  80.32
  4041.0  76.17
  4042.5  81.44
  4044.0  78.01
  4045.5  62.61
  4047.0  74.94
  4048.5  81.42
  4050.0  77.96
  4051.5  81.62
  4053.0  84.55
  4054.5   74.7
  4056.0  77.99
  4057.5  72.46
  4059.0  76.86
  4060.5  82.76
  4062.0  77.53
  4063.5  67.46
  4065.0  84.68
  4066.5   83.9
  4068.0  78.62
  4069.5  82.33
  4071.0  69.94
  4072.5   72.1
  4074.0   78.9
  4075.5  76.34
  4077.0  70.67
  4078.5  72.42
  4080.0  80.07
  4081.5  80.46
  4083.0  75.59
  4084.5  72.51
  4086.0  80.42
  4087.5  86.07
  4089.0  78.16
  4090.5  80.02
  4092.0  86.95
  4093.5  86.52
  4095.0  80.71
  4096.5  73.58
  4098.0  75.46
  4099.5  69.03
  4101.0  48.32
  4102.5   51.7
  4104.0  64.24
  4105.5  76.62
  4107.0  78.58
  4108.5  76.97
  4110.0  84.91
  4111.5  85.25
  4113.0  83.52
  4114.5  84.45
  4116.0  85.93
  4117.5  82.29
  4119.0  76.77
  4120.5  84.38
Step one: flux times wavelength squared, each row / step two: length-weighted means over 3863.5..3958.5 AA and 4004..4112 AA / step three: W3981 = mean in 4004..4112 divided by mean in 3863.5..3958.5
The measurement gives 1.36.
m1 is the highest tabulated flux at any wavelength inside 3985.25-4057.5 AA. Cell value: 87.65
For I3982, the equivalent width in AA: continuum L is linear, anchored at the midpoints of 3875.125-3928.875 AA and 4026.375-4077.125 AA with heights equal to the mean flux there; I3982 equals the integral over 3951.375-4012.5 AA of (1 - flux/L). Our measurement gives 5.4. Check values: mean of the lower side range 65.2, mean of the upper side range 77.3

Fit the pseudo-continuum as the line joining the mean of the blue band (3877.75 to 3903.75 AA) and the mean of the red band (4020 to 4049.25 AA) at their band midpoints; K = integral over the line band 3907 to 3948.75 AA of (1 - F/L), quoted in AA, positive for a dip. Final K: 9.2 AA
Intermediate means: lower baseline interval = 65.3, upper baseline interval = 77.7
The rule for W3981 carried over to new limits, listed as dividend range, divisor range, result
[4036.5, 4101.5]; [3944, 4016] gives 1.22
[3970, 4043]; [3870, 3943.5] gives 1.33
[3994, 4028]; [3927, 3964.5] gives 1.57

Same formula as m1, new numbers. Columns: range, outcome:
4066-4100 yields 86.95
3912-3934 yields 78.49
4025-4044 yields 84.71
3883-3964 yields 79.45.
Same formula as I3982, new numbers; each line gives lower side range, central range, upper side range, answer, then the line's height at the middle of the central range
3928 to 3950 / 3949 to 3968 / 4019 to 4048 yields -4.5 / 48.6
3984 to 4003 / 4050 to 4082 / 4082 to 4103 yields -0.8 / 75.5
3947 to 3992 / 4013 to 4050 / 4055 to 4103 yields -4.7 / 69.4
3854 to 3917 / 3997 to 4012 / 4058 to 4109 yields -0.7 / 72.5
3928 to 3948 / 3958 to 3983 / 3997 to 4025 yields 2.3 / 56.1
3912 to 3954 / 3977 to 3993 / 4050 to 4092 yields -3.2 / 62.5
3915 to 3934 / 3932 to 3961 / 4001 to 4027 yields 2.3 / 57.8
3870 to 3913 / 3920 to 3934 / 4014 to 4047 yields 4.9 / 69.2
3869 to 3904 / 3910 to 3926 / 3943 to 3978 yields -1.6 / 61.4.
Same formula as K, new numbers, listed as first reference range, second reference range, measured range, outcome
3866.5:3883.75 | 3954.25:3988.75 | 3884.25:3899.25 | 1.9 AA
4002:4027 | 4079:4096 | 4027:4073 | 1.2 AA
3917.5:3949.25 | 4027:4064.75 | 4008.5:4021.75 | -2.1 AA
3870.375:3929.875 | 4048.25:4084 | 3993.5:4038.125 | -2.4 AA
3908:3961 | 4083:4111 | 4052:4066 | -1.4 AA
